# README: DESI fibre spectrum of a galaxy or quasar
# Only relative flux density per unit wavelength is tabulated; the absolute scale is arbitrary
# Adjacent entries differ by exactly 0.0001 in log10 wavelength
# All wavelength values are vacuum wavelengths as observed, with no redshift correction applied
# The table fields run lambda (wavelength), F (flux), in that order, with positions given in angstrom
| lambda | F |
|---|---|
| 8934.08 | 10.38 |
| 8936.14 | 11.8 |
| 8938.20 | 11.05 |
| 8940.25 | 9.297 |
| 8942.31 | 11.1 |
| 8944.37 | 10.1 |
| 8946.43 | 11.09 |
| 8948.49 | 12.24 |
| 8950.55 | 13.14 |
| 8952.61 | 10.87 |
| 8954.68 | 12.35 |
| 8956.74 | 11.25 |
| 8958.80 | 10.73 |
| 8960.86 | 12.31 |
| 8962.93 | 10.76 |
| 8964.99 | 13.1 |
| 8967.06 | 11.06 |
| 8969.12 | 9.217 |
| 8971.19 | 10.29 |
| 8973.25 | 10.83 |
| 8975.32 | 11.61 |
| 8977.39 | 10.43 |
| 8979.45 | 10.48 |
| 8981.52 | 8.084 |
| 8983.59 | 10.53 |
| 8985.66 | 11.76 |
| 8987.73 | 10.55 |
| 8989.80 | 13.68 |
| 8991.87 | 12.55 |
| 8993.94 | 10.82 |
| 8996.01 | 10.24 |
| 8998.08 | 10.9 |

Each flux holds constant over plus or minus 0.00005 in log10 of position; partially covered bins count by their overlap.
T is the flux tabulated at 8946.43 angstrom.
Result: 11.09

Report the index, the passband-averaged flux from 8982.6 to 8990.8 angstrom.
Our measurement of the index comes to 11.6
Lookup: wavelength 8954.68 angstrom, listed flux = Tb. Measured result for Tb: 12.35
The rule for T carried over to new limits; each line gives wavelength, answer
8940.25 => 9.297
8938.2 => 11.05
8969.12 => 9.217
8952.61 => 10.87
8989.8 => 13.68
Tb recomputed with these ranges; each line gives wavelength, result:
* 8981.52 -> 8.084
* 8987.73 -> 10.55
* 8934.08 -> 10.38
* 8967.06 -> 11.06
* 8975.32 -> 11.61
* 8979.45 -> 10.48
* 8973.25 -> 10.83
